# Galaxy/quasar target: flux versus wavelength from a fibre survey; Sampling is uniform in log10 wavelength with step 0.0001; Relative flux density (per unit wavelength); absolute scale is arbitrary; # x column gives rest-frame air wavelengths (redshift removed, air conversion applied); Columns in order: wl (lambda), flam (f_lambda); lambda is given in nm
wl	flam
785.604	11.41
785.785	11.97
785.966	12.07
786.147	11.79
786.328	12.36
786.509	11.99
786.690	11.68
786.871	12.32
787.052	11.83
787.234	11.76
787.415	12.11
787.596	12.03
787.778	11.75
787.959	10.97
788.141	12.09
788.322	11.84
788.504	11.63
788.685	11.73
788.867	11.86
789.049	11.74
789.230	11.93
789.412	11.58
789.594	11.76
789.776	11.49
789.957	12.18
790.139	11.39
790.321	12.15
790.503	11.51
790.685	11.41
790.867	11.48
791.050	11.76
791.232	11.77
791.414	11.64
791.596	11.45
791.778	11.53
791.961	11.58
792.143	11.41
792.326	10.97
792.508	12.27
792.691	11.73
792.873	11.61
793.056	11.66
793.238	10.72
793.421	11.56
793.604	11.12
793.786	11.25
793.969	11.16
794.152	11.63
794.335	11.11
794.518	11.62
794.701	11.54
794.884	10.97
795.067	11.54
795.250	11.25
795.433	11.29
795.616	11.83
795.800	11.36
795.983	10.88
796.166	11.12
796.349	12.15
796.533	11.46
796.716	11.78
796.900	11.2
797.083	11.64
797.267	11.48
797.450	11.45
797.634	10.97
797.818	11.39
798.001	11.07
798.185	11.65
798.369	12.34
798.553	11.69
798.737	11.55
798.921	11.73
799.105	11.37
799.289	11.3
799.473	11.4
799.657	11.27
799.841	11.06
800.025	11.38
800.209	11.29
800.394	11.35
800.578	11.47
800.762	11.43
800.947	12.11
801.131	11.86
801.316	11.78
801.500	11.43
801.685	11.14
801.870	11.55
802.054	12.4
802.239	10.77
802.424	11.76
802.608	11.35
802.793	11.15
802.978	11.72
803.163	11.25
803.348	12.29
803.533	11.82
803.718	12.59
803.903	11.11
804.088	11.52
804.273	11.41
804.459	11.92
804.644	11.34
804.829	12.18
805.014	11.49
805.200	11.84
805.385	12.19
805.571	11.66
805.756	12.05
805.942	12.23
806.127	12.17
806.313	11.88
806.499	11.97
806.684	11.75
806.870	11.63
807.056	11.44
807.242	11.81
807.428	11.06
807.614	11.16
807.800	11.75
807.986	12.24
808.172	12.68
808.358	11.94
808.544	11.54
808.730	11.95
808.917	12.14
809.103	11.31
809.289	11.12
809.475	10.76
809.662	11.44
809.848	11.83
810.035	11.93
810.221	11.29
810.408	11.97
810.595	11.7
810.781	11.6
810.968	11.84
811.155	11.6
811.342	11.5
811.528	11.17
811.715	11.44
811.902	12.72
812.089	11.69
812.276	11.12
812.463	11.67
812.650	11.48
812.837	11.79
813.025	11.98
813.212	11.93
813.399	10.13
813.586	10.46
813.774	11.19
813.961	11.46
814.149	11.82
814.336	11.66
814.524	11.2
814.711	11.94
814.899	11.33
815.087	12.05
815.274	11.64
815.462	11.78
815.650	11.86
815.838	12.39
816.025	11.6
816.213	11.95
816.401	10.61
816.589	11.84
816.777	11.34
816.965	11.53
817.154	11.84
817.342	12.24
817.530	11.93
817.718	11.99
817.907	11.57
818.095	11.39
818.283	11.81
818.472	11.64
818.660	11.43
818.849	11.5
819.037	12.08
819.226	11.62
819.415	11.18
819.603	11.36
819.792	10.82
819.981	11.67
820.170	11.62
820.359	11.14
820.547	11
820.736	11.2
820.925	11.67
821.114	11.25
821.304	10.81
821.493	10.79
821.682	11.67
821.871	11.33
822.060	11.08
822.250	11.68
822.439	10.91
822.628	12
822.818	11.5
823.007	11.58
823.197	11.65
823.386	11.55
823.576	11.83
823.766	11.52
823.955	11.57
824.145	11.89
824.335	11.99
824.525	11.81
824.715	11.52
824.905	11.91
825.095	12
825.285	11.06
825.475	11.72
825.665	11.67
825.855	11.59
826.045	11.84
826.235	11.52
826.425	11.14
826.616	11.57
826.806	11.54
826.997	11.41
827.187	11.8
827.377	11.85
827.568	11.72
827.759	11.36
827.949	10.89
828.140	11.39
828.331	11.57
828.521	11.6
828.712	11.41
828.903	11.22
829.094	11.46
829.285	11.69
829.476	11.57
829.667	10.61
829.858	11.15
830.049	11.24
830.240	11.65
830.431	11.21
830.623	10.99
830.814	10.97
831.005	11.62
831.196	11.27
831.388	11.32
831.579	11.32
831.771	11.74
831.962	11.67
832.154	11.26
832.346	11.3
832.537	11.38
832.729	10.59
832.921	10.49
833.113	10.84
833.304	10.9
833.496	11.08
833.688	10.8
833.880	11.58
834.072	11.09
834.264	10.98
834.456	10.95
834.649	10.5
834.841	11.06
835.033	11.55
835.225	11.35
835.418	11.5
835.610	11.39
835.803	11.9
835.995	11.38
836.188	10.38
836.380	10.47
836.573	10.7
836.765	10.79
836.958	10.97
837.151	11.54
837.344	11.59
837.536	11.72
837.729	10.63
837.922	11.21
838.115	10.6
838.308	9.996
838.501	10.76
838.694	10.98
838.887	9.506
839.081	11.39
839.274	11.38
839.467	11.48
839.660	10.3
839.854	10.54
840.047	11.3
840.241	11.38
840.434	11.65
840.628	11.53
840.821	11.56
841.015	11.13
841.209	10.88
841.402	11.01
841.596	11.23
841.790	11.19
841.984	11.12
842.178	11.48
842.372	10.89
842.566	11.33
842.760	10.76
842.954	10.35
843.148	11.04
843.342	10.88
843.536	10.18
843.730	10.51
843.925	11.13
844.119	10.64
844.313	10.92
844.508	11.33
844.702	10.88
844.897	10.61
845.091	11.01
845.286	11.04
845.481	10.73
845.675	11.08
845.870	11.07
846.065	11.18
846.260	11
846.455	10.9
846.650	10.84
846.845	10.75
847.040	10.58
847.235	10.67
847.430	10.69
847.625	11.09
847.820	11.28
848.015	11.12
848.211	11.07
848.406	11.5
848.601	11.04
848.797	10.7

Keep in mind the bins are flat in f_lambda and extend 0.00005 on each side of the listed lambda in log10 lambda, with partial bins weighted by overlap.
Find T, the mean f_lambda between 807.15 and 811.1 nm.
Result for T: 11.7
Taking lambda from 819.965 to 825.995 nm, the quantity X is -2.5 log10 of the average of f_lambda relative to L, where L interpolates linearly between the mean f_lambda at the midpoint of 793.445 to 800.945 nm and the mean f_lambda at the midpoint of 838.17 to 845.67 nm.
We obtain -0.03 mag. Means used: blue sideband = 11.4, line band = 11.5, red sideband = 10.9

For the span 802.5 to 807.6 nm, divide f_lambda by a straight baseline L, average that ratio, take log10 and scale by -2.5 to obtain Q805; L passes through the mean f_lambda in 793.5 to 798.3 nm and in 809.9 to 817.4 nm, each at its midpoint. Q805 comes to -0.02 mag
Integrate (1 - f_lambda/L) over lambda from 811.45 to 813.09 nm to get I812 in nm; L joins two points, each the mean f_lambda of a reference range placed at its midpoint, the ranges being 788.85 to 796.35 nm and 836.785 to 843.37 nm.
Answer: -0.05 nm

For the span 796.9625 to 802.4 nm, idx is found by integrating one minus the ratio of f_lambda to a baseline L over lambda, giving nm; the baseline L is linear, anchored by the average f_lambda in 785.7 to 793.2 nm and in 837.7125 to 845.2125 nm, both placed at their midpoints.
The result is 0.04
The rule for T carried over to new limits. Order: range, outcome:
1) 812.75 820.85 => 11.5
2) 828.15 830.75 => 11.3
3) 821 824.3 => 11.5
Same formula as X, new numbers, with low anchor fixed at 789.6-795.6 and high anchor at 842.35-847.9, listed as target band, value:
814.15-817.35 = -0.04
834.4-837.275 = -0.01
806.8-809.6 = -0.03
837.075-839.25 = 0.00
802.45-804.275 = -0.03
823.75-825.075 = -0.06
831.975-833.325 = 0.00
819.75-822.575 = -0.01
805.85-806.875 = -0.06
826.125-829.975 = -0.03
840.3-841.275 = -0.04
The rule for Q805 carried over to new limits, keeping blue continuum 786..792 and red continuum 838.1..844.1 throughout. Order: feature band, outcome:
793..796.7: 0.03 mag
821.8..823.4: -0.02 mag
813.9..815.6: -0.03 mag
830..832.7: -0.02 mag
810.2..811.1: -0.03 mag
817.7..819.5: -0.03 mag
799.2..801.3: 0.01 mag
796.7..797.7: 0.02 mag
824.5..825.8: -0.04 mag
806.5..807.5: -0.01 mag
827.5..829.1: -0.02 mag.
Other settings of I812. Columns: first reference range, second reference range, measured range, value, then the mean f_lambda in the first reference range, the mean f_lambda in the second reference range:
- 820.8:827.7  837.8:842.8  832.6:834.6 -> 0.06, 11.6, 11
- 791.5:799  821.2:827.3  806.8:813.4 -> -0.08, 11.5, 11.5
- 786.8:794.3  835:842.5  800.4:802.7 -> -0.01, 11.6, 11.1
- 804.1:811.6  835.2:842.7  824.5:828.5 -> -0.08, 11.7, 11.1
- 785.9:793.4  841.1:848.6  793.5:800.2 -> 0.12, 11.7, 10.9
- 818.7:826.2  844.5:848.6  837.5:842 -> 0.04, 11.5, 11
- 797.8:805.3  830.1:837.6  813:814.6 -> 0.02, 11.6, 11.2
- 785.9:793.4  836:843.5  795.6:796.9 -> 0.02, 11.7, 11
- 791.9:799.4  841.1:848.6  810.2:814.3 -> -0.09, 11.4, 10.9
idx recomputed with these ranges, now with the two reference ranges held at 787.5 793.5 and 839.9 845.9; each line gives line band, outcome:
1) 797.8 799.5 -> 0.00 nm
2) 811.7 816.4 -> -0.10 nm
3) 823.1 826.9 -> -0.14 nm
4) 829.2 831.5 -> -0.02 nm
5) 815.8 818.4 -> -0.09 nm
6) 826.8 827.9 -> -0.04 nm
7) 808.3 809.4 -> -0.02 nm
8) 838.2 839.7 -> 0.04 nm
